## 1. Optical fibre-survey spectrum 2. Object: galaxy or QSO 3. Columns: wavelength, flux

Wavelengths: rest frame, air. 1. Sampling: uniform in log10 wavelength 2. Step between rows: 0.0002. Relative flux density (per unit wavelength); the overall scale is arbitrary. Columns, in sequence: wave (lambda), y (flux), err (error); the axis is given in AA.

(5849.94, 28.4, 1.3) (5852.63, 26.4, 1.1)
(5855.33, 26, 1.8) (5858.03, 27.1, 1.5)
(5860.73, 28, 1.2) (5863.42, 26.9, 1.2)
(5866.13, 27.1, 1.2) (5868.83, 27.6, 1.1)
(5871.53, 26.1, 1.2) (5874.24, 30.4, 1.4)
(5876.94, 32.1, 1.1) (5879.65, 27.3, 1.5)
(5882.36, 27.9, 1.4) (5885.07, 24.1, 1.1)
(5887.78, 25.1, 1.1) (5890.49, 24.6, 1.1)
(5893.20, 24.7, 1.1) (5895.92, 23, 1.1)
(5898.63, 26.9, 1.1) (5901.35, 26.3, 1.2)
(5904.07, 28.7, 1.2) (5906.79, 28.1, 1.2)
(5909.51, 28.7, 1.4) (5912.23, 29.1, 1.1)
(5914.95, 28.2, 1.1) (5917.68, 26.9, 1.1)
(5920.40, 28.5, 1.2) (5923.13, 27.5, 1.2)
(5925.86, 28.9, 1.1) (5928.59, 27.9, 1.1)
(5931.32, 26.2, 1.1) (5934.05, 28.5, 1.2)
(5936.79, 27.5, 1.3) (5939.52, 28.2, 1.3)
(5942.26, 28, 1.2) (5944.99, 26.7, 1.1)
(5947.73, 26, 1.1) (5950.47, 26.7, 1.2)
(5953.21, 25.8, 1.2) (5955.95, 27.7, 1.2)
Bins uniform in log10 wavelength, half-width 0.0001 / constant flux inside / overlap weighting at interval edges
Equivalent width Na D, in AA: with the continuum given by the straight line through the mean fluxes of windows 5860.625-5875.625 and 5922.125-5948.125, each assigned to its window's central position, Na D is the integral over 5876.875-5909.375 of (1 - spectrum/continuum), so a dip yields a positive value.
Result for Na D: 1.44 AA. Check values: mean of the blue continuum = 27.7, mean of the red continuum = 27.6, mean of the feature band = 26.4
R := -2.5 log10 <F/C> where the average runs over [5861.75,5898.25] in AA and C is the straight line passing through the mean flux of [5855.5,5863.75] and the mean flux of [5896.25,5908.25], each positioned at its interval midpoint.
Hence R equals 0.019 mag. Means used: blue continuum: 27.2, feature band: 26.7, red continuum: 27.1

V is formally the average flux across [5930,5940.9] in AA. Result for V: 27.6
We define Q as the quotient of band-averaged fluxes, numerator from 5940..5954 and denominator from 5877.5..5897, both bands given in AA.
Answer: 1.0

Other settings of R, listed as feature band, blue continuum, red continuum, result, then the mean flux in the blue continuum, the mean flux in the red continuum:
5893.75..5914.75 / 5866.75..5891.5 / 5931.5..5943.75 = 0.01 mag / 27.3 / 27.9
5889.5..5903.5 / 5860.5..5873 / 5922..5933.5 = 0.09 mag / 27.1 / 27.7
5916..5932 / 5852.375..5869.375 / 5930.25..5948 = -0.02 mag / 27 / 27.4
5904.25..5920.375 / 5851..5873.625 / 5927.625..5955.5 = -0.05 mag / 27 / 27.2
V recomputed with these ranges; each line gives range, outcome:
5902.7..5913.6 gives 28.7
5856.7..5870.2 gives 27.3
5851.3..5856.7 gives 26.2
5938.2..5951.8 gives 27.1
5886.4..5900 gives 24.9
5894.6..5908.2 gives 26.6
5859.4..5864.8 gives 27.4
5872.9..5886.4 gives 28.4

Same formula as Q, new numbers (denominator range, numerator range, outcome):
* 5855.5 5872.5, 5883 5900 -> 0.92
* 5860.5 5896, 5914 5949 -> 1.03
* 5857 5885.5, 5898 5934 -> 1.00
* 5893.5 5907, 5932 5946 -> 1.05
